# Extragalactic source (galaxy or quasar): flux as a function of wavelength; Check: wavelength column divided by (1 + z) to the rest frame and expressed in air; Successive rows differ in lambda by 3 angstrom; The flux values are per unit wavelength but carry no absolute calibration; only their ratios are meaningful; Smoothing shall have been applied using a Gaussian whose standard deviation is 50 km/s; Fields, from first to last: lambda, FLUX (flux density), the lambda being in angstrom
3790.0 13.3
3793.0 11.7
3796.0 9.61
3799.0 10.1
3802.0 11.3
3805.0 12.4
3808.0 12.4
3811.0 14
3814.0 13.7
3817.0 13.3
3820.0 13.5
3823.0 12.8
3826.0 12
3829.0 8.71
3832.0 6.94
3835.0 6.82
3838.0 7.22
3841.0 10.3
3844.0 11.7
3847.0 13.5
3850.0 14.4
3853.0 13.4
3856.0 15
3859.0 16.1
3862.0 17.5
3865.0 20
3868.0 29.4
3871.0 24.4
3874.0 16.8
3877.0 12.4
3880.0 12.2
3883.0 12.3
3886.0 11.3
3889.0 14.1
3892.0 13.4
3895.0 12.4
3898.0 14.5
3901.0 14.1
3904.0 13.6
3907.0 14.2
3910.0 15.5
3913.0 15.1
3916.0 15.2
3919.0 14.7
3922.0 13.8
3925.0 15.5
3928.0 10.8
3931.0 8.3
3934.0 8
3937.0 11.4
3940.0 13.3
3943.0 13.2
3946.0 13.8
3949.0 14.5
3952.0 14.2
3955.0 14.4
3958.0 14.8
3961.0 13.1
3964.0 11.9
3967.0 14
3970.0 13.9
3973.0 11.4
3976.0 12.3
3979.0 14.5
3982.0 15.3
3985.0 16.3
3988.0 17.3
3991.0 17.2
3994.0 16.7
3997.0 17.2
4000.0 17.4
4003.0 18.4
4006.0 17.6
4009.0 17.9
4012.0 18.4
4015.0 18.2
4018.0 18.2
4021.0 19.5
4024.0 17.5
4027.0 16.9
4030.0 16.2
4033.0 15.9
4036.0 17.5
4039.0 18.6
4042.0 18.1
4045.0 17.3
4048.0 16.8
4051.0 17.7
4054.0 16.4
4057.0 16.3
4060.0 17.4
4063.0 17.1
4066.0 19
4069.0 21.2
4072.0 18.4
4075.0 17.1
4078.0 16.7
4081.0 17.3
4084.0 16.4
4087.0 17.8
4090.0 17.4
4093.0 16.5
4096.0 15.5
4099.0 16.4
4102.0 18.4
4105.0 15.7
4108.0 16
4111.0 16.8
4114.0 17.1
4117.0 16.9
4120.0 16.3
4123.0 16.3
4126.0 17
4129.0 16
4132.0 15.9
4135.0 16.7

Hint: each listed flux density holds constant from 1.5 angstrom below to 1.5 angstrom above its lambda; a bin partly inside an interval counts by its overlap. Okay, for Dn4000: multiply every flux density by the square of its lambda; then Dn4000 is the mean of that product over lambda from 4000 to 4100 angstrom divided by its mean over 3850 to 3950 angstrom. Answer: 1.30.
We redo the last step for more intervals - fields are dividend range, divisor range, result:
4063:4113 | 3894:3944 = 1.43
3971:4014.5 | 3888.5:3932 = 1.24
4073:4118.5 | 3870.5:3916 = 1.31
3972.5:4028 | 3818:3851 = 1.71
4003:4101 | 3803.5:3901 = 1.41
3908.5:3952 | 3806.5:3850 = 1.22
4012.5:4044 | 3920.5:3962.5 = 1.44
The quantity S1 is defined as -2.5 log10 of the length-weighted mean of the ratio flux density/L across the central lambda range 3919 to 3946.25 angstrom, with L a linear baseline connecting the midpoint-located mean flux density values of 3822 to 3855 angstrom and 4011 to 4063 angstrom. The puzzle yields 0.153 mag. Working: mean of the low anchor 10.7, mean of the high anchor 17.4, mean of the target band 12.1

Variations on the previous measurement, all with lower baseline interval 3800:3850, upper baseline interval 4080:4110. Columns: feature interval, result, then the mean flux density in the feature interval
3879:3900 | -0.02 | 12.9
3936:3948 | 0.05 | 13.1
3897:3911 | -0.11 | 14.3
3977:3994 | -0.11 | 16.1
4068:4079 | -0.13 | 18.3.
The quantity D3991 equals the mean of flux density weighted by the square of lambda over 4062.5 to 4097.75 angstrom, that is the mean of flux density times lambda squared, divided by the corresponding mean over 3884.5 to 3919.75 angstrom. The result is 1.37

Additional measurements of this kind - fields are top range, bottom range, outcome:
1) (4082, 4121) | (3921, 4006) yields 1.27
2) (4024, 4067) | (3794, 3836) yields 1.71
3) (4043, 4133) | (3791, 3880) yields 1.43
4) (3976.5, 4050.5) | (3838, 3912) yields 1.24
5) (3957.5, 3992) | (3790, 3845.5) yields 1.40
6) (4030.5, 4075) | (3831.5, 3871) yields 1.34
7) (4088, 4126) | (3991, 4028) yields 0.98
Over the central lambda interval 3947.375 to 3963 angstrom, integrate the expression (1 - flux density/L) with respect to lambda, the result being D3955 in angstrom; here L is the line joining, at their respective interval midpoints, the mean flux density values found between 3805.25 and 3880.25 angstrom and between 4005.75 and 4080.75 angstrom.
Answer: 1.9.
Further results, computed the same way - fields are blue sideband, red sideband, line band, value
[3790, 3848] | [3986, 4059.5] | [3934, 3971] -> 4.82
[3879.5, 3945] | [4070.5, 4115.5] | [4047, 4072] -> -2.47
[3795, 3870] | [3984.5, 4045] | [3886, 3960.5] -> 9.33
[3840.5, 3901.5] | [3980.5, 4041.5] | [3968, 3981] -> 2.87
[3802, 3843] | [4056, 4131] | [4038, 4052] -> -1.45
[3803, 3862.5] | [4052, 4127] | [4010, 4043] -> -3.81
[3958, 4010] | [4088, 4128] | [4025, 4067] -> -3.12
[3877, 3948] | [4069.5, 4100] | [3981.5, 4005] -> -3.29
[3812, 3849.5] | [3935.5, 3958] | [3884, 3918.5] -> -3.64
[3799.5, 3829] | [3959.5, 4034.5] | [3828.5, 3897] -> -2.46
